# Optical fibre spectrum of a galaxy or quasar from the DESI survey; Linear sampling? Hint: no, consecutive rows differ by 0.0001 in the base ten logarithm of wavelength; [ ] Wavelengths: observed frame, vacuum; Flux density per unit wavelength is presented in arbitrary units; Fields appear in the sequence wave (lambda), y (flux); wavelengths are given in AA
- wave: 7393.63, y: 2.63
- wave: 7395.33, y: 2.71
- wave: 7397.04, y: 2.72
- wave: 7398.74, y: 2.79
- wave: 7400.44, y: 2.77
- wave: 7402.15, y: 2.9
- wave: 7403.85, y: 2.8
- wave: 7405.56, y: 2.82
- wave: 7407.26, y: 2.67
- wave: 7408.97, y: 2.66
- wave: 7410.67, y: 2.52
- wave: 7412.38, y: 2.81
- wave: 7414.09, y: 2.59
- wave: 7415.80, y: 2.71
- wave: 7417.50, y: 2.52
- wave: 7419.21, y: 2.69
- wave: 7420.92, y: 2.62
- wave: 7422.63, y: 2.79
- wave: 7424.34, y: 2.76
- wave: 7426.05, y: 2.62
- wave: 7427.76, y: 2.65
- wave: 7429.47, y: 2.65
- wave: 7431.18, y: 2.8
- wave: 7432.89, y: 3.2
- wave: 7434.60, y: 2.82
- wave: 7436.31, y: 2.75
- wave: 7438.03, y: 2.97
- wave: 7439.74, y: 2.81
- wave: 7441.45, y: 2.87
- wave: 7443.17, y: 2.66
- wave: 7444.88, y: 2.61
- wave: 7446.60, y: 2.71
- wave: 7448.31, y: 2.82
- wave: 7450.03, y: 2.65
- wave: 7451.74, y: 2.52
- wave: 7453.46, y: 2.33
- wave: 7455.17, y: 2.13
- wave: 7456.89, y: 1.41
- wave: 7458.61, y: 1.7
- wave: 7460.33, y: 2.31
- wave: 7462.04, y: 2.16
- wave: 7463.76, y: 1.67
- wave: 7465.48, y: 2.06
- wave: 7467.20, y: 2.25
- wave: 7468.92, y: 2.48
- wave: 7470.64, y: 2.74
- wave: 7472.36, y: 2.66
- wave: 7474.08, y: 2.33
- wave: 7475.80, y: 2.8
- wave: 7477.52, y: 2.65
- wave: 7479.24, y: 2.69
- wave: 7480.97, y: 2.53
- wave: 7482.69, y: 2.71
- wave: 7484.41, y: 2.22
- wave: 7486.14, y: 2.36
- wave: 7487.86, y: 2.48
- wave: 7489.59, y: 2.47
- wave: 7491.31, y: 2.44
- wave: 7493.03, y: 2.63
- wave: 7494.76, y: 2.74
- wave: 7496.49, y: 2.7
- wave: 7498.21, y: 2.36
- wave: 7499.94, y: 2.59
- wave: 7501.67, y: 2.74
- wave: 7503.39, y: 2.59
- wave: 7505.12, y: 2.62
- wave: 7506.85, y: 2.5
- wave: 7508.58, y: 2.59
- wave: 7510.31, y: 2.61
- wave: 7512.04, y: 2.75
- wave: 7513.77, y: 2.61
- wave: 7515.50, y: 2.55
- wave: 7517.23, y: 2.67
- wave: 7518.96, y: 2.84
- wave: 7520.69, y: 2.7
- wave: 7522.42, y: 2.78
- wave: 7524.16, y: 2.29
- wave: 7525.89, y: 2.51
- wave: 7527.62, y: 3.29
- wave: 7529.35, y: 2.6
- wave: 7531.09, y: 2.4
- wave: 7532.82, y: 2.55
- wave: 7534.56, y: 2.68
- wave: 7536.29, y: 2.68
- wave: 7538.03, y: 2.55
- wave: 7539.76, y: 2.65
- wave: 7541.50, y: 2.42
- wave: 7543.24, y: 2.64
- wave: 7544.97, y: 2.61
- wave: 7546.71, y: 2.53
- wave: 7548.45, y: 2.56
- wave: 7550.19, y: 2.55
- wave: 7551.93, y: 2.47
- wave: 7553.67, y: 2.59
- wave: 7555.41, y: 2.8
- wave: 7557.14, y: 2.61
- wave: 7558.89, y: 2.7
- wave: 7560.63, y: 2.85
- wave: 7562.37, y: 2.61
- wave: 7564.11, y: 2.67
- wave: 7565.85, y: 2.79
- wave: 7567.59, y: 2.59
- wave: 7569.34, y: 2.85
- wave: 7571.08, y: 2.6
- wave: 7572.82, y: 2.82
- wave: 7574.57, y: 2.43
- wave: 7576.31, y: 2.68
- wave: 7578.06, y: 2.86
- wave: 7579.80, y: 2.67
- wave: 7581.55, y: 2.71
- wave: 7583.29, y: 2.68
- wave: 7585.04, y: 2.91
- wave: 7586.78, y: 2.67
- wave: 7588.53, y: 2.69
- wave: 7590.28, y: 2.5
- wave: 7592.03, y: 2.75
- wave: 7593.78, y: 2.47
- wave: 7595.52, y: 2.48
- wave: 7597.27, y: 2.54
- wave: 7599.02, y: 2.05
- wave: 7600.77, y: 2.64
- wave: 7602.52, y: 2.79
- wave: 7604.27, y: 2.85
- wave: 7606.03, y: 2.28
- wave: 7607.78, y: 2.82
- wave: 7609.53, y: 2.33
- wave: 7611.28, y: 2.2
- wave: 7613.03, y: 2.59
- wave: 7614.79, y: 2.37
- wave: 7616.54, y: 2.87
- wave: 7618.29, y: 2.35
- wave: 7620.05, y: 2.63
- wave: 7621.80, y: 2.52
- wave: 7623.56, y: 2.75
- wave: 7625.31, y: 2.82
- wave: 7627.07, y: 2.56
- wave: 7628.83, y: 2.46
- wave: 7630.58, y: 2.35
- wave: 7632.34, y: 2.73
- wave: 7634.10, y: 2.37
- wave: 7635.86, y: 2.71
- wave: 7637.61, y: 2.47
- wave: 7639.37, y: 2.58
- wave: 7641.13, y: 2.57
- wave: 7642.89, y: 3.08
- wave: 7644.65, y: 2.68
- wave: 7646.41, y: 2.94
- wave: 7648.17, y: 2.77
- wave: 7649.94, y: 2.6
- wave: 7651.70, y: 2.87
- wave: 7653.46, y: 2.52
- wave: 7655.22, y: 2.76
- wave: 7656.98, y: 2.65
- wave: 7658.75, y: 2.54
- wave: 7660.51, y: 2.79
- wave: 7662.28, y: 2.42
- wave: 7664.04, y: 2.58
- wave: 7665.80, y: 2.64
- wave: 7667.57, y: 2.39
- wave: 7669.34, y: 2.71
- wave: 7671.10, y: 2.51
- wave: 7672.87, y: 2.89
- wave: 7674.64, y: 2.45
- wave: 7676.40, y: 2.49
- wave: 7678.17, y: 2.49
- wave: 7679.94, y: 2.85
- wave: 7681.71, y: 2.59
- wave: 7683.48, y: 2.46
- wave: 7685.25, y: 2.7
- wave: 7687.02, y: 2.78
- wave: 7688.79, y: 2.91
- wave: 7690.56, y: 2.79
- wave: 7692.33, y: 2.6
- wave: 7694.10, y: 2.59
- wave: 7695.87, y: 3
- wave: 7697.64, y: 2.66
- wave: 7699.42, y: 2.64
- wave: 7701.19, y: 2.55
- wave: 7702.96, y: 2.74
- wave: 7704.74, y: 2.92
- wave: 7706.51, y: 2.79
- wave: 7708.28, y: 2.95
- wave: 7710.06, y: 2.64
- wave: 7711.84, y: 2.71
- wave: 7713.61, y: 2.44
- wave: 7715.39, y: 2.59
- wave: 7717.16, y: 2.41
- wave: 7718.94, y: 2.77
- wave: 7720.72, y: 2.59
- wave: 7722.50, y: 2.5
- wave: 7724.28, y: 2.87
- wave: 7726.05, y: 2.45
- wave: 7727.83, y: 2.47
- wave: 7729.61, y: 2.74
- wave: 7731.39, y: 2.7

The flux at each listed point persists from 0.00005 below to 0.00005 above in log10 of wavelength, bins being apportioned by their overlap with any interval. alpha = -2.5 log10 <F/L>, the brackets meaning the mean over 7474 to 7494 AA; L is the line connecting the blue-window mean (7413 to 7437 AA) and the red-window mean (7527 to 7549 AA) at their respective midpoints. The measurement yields 0.06 mag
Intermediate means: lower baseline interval 2.73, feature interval 2.53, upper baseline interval 2.62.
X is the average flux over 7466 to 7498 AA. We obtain 2.54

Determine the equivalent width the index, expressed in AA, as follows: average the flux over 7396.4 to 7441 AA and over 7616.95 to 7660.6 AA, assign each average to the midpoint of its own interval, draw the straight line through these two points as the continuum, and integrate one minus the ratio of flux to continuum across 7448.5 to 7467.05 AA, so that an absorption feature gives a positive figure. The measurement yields 4.1 AA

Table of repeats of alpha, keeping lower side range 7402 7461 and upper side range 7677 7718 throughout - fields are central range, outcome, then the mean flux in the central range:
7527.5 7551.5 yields 0.021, 2.6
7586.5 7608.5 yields 0.036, 2.57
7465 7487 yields 0.053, 2.51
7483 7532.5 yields 0.019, 2.6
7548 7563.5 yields 0.005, 2.64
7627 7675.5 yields 0.019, 2.63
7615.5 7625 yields 0.014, 2.63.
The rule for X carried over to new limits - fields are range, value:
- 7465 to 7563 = 2.59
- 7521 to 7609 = 2.63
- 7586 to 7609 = 2.57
